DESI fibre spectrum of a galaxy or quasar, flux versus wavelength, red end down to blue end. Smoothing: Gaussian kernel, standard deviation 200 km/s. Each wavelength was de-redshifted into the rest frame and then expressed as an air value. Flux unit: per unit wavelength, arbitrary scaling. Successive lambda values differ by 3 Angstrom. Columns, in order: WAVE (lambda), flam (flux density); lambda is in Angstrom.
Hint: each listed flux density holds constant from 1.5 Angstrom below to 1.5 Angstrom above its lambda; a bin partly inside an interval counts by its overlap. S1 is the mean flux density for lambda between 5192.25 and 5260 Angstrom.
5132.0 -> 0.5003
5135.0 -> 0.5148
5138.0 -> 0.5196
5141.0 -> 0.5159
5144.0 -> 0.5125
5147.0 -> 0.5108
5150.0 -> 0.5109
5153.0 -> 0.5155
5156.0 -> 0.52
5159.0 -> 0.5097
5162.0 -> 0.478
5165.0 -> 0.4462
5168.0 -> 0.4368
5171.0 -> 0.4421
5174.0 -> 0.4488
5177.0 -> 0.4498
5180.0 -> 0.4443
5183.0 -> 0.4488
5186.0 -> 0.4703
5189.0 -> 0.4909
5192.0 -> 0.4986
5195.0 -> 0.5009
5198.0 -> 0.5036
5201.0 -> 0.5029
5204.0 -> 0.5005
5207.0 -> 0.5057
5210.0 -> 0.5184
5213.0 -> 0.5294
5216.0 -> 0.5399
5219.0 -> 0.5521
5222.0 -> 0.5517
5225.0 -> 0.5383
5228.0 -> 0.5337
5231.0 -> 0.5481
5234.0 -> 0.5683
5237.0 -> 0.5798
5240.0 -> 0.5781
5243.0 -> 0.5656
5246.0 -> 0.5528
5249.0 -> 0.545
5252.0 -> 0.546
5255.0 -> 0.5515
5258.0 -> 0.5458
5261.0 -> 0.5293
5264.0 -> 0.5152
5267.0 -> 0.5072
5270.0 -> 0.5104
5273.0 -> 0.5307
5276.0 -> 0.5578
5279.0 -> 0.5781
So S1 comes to 0.538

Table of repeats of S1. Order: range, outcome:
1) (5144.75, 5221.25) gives 0.492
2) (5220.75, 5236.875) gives 0.551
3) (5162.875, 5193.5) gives 0.458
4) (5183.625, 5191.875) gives 0.48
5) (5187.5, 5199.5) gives 0.498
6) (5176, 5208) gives 0.483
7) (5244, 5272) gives 0.534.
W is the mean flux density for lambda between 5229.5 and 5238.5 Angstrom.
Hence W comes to 0.565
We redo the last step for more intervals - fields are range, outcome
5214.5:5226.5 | 0.545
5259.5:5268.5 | 0.517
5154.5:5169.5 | 0.478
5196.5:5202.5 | 0.503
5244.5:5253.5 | 0.548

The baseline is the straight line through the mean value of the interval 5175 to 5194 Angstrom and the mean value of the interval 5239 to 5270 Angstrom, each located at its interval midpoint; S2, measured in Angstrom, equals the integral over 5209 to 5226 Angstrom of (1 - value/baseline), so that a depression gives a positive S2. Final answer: -1.2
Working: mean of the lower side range 0.468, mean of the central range 0.539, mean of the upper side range 0.541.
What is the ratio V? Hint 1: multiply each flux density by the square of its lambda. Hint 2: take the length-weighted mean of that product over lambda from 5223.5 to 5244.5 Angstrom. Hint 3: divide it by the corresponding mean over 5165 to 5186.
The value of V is 1.3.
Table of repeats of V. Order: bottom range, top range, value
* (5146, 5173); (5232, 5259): 1.19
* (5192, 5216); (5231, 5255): 1.12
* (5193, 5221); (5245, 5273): 1.05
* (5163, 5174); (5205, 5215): 1.18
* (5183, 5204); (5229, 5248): 1.17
